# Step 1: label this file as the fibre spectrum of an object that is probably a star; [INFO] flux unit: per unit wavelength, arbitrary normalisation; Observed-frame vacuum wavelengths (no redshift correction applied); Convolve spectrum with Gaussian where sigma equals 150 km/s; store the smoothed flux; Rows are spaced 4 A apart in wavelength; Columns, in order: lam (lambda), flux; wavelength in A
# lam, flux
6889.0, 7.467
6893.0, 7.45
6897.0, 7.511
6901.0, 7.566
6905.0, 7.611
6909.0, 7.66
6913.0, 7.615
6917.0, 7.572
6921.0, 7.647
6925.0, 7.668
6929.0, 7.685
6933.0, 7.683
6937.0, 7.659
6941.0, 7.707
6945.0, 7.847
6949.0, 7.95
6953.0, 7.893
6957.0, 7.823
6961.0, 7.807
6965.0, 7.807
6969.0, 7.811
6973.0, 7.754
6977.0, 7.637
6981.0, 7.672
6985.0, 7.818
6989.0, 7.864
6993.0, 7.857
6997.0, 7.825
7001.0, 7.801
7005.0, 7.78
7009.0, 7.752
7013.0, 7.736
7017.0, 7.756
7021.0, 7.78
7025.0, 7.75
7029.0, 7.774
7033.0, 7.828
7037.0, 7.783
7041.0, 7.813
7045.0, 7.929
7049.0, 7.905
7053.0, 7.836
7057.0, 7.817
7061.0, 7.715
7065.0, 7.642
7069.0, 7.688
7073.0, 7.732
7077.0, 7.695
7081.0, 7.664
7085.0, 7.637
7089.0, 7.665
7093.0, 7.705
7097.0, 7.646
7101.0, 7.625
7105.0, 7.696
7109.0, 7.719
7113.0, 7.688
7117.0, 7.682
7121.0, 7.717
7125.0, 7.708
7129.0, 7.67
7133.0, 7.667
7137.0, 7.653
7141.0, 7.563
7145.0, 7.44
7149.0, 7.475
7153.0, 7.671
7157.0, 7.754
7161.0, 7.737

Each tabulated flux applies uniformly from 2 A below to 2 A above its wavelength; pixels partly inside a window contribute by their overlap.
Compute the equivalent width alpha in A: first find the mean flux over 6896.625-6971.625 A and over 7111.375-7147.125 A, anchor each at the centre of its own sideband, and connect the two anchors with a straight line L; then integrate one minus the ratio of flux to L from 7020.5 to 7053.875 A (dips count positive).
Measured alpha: -0.6 A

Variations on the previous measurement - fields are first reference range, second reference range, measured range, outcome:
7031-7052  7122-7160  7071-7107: 0.3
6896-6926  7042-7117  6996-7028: -0.4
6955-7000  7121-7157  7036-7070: -0.4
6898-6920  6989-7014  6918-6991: -0.6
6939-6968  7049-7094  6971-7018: 0.1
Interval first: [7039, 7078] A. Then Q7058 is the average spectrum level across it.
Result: 7.78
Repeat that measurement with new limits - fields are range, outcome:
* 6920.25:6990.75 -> 7.76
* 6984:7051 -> 7.81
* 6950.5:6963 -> 7.85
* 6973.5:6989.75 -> 7.74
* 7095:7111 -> 7.67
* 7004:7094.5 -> 7.76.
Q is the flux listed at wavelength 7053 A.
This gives 7.836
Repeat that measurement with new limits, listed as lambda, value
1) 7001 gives 7.801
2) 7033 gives 7.828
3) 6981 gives 7.672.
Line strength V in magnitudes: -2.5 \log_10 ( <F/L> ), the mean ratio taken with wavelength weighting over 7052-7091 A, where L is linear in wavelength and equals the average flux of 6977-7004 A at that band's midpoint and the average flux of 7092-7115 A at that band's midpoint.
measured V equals 0.00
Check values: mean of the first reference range 7.79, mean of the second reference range 7.68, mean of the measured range 7.71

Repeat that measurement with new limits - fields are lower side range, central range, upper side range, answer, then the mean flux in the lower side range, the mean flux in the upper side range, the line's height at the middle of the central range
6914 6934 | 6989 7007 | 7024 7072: -0.01 mag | 7.65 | 7.79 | 7.73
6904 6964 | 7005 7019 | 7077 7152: -0.01 mag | 7.73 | 7.65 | 7.69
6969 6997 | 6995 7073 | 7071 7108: -0.01 mag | 7.77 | 7.68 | 7.73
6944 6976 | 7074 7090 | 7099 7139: 0.01 mag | 7.83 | 7.68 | 7.72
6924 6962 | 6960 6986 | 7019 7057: 0.00 mag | 7.77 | 7.82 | 7.79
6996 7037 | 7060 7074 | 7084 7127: 0.00 mag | 7.78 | 7.68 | 7.72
